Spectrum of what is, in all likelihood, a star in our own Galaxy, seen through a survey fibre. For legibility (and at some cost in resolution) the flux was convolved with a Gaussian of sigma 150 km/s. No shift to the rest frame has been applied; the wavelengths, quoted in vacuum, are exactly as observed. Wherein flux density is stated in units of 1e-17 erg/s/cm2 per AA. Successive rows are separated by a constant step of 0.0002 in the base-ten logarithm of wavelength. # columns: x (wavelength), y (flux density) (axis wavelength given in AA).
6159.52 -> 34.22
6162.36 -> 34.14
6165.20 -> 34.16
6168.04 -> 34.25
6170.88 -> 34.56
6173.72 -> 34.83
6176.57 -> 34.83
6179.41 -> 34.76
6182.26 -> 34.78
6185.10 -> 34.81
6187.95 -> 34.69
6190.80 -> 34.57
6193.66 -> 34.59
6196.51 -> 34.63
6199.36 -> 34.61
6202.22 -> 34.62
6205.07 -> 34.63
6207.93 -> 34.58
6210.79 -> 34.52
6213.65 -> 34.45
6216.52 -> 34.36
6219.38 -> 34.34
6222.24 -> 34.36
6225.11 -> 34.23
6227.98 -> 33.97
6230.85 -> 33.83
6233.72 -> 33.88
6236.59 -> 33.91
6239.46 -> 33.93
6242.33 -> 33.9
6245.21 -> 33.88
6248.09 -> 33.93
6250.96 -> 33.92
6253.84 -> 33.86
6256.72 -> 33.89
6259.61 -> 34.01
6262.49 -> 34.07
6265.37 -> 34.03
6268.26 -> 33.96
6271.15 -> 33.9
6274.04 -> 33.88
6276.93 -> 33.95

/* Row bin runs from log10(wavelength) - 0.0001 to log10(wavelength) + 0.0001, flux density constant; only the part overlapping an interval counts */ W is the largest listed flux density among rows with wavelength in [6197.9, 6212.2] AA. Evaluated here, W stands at 34.63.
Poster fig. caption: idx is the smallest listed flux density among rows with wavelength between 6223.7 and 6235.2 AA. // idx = 33.83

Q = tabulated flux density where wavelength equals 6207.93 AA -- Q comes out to 34.58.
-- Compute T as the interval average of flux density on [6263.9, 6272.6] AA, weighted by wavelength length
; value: 34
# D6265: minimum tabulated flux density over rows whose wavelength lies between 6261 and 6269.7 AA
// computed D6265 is 33.96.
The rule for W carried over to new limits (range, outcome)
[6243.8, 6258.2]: 33.93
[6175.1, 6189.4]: 34.83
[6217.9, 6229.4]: 34.36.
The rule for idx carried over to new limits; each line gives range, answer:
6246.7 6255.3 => 33.86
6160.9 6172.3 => 34.14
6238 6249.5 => 33.88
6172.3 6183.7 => 34.76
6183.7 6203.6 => 34.57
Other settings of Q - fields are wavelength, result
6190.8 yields 34.57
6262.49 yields 34.07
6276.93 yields 33.95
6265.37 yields 34.03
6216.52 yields 34.36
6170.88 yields 34.56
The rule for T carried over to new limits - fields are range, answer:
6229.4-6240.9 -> 33.9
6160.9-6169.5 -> 34.2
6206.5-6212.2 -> 34.5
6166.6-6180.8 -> 34.7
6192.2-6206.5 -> 34.6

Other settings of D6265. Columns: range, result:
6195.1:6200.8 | 34.61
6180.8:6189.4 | 34.69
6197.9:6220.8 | 34.34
